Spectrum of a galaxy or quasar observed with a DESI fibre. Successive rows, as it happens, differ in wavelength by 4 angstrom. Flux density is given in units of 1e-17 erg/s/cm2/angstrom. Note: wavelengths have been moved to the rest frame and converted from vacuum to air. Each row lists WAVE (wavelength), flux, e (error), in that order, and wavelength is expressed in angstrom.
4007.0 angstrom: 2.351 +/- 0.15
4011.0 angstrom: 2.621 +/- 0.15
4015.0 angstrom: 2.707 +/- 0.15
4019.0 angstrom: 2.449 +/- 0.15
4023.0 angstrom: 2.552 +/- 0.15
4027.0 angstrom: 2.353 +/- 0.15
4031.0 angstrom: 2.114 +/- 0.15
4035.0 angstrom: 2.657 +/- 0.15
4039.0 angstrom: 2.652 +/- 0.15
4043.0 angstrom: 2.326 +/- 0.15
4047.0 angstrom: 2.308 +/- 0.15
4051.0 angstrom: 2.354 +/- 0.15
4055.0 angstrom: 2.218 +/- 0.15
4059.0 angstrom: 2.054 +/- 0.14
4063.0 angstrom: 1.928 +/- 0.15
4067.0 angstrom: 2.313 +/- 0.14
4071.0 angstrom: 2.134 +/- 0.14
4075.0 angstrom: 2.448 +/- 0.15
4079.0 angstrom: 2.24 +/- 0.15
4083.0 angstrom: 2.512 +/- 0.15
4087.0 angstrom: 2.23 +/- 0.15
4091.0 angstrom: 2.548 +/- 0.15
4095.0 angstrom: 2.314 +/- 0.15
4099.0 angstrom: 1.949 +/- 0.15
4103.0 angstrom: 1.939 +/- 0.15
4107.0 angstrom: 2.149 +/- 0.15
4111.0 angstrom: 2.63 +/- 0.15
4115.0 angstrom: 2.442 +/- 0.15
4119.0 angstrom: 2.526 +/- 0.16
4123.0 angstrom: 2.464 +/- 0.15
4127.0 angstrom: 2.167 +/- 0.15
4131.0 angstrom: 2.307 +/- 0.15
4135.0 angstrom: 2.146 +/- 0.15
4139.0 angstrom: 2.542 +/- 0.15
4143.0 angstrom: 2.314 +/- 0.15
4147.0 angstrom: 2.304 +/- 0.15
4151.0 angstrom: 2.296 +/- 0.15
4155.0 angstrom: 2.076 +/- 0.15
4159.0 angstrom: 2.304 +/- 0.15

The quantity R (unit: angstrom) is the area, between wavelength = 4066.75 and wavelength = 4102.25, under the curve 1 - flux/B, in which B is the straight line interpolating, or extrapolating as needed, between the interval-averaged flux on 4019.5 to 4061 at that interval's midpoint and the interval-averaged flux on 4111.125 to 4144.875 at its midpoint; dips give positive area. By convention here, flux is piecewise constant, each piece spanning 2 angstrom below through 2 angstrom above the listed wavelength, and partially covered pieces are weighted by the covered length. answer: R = 1.3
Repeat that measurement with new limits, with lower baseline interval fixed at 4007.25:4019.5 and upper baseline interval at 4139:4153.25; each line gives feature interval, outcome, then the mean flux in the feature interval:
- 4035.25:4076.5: 3.49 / 2.29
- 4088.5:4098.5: 0.33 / 2.35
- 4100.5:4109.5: 1.26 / 2.07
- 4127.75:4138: 0.47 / 2.25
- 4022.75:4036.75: 0.81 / 2.4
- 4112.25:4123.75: -0.50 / 2.49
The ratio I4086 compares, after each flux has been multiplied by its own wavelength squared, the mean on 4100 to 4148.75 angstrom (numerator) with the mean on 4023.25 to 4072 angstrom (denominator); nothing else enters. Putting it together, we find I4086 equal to 1.05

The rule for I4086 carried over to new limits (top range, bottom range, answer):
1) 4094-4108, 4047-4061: 0.95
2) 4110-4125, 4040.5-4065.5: 1.17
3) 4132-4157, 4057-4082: 1.08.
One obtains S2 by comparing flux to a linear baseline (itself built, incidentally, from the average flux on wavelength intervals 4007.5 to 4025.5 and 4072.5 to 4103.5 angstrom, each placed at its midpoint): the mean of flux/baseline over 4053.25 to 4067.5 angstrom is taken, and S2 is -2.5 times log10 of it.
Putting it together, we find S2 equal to 0.137 mag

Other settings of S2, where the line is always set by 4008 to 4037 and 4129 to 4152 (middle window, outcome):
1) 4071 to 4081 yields 0.05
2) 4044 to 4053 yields 0.05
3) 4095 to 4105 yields 0.18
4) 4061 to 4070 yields 0.15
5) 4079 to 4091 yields 0.01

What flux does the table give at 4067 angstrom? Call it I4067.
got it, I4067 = 2.313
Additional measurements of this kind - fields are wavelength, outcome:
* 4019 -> 2.449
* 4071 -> 2.134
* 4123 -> 2.464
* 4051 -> 2.354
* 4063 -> 1.928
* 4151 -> 2.296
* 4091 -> 2.548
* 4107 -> 2.149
